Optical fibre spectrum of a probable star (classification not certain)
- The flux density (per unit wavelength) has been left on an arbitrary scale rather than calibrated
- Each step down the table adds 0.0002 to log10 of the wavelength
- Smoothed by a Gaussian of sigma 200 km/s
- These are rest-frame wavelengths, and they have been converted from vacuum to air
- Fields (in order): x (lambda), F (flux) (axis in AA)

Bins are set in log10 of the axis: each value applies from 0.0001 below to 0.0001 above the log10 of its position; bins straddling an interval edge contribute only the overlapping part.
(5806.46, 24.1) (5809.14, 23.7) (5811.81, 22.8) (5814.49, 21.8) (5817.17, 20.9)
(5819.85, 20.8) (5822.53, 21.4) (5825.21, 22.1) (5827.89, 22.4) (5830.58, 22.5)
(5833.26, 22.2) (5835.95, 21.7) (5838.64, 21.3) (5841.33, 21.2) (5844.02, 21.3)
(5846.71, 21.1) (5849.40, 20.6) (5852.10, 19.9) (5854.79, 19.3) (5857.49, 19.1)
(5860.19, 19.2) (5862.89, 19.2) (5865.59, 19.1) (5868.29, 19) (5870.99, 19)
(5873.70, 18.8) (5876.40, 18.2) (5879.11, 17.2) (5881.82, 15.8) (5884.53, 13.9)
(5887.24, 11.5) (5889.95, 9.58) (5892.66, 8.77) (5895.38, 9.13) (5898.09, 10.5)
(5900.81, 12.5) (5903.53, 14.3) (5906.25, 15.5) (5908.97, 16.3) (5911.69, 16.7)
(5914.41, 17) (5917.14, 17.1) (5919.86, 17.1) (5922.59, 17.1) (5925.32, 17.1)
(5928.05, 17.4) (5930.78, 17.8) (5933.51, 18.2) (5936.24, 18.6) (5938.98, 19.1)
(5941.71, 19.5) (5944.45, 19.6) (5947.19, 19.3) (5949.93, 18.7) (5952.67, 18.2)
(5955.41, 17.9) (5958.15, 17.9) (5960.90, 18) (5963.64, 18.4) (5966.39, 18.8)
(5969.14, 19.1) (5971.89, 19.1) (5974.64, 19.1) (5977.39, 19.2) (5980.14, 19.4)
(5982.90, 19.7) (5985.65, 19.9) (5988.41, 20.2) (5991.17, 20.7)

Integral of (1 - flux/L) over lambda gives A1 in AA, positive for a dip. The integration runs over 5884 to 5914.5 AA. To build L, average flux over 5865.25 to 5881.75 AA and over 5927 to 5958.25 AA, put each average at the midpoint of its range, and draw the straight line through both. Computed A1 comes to 9.31 AA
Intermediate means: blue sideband 18.3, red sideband 18.6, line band 12.8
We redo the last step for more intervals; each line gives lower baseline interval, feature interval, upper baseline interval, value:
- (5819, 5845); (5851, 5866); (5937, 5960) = 1.24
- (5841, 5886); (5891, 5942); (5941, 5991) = 8.85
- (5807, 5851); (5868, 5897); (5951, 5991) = 8.85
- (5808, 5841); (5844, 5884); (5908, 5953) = 2.99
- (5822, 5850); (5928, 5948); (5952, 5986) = 0.73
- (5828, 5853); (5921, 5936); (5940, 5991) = 1.62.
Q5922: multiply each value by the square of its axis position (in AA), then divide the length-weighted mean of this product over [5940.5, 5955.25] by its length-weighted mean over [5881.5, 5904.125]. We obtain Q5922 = 1.7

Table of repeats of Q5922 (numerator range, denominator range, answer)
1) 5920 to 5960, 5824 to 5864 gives 0.90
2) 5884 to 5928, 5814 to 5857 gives 0.68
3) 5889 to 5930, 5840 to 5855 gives 0.72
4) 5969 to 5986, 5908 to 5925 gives 1.17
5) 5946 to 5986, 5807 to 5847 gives 0.90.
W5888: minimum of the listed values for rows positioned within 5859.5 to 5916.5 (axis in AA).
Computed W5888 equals 8.77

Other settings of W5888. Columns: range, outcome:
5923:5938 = 17.1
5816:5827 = 20.8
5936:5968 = 17.9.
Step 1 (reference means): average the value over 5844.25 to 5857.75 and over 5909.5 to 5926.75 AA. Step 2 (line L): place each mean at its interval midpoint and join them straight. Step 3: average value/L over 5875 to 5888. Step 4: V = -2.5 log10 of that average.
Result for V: 0.21 mag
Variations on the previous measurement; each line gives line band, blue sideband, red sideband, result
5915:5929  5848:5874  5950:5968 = 0.093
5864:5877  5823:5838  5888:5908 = -0.190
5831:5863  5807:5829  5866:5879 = -0.020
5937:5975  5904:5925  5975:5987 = -0.020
